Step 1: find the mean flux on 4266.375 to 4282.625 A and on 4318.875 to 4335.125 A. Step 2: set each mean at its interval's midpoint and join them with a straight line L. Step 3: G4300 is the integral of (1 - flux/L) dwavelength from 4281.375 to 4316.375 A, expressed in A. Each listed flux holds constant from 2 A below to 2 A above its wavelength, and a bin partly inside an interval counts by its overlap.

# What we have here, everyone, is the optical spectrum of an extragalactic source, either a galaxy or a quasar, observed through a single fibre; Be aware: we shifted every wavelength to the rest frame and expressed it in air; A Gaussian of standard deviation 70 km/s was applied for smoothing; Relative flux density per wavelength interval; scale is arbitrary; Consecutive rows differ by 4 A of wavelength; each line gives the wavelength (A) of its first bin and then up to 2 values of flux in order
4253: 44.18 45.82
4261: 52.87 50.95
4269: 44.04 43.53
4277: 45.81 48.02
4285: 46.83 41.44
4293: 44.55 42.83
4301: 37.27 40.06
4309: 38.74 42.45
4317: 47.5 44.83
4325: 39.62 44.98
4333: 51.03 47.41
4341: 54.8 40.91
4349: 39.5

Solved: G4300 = 2.4 A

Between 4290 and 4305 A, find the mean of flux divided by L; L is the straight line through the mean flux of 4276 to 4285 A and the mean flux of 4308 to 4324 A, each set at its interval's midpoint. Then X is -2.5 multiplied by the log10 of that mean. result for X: 0.10 mag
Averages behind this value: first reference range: 47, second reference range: 43.4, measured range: 41.3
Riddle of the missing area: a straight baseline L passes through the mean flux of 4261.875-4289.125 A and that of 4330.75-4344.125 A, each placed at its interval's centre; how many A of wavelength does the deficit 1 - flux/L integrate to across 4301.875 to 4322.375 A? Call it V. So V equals 2.6 A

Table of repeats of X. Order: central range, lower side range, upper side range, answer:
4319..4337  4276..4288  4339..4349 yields 0.021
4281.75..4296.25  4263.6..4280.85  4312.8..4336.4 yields 0.034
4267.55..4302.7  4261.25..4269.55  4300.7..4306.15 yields -0.002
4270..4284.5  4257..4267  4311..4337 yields 0.081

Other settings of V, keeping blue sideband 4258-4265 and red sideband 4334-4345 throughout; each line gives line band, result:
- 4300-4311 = 2.5 A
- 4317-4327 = 1.3 A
